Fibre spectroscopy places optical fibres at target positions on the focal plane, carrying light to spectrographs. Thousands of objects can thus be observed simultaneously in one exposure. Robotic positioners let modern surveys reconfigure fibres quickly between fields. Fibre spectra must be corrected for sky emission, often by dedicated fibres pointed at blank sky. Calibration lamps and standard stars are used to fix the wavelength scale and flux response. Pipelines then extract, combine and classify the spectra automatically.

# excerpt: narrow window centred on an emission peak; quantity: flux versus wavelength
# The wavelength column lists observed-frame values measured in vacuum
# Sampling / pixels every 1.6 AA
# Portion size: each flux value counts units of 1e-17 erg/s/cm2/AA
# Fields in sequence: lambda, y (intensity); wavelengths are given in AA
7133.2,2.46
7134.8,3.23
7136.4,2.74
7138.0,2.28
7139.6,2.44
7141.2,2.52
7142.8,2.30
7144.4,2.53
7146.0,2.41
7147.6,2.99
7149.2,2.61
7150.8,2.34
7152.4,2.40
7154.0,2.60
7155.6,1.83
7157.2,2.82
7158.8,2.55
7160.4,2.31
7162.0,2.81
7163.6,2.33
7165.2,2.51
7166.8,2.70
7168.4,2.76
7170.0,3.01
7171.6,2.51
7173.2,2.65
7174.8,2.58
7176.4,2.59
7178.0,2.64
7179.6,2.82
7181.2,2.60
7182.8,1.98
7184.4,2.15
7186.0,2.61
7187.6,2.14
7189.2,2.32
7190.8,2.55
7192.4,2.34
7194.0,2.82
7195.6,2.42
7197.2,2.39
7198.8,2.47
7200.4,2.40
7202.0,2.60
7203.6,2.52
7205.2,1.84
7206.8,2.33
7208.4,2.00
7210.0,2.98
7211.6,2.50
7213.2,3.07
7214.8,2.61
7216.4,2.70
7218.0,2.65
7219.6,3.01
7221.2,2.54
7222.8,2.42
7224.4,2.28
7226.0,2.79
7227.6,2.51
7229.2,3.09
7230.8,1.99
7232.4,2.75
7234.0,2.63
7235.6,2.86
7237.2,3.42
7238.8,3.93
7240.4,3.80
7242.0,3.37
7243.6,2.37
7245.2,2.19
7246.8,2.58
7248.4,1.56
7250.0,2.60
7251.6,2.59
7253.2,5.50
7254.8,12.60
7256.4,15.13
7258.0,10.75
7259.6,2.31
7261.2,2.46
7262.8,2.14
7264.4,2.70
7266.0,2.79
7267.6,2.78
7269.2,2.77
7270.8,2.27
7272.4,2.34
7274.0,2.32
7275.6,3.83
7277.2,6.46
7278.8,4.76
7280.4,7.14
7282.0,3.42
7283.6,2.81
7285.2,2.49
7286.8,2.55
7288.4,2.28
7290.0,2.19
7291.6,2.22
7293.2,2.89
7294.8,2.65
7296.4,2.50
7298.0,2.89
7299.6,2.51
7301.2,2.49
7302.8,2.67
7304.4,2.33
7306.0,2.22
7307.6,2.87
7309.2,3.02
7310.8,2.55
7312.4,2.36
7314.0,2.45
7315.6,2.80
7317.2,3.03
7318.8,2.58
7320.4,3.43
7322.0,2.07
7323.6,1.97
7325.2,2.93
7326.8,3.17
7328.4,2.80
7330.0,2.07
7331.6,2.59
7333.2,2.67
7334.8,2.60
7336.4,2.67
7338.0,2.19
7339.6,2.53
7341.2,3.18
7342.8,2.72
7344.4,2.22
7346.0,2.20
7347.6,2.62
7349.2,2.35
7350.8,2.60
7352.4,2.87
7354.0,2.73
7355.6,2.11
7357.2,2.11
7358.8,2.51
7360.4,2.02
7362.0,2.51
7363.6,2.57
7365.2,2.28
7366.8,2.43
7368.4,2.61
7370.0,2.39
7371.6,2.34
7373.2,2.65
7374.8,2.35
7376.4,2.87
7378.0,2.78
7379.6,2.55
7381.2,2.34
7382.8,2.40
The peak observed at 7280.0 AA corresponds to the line [N II] 6583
